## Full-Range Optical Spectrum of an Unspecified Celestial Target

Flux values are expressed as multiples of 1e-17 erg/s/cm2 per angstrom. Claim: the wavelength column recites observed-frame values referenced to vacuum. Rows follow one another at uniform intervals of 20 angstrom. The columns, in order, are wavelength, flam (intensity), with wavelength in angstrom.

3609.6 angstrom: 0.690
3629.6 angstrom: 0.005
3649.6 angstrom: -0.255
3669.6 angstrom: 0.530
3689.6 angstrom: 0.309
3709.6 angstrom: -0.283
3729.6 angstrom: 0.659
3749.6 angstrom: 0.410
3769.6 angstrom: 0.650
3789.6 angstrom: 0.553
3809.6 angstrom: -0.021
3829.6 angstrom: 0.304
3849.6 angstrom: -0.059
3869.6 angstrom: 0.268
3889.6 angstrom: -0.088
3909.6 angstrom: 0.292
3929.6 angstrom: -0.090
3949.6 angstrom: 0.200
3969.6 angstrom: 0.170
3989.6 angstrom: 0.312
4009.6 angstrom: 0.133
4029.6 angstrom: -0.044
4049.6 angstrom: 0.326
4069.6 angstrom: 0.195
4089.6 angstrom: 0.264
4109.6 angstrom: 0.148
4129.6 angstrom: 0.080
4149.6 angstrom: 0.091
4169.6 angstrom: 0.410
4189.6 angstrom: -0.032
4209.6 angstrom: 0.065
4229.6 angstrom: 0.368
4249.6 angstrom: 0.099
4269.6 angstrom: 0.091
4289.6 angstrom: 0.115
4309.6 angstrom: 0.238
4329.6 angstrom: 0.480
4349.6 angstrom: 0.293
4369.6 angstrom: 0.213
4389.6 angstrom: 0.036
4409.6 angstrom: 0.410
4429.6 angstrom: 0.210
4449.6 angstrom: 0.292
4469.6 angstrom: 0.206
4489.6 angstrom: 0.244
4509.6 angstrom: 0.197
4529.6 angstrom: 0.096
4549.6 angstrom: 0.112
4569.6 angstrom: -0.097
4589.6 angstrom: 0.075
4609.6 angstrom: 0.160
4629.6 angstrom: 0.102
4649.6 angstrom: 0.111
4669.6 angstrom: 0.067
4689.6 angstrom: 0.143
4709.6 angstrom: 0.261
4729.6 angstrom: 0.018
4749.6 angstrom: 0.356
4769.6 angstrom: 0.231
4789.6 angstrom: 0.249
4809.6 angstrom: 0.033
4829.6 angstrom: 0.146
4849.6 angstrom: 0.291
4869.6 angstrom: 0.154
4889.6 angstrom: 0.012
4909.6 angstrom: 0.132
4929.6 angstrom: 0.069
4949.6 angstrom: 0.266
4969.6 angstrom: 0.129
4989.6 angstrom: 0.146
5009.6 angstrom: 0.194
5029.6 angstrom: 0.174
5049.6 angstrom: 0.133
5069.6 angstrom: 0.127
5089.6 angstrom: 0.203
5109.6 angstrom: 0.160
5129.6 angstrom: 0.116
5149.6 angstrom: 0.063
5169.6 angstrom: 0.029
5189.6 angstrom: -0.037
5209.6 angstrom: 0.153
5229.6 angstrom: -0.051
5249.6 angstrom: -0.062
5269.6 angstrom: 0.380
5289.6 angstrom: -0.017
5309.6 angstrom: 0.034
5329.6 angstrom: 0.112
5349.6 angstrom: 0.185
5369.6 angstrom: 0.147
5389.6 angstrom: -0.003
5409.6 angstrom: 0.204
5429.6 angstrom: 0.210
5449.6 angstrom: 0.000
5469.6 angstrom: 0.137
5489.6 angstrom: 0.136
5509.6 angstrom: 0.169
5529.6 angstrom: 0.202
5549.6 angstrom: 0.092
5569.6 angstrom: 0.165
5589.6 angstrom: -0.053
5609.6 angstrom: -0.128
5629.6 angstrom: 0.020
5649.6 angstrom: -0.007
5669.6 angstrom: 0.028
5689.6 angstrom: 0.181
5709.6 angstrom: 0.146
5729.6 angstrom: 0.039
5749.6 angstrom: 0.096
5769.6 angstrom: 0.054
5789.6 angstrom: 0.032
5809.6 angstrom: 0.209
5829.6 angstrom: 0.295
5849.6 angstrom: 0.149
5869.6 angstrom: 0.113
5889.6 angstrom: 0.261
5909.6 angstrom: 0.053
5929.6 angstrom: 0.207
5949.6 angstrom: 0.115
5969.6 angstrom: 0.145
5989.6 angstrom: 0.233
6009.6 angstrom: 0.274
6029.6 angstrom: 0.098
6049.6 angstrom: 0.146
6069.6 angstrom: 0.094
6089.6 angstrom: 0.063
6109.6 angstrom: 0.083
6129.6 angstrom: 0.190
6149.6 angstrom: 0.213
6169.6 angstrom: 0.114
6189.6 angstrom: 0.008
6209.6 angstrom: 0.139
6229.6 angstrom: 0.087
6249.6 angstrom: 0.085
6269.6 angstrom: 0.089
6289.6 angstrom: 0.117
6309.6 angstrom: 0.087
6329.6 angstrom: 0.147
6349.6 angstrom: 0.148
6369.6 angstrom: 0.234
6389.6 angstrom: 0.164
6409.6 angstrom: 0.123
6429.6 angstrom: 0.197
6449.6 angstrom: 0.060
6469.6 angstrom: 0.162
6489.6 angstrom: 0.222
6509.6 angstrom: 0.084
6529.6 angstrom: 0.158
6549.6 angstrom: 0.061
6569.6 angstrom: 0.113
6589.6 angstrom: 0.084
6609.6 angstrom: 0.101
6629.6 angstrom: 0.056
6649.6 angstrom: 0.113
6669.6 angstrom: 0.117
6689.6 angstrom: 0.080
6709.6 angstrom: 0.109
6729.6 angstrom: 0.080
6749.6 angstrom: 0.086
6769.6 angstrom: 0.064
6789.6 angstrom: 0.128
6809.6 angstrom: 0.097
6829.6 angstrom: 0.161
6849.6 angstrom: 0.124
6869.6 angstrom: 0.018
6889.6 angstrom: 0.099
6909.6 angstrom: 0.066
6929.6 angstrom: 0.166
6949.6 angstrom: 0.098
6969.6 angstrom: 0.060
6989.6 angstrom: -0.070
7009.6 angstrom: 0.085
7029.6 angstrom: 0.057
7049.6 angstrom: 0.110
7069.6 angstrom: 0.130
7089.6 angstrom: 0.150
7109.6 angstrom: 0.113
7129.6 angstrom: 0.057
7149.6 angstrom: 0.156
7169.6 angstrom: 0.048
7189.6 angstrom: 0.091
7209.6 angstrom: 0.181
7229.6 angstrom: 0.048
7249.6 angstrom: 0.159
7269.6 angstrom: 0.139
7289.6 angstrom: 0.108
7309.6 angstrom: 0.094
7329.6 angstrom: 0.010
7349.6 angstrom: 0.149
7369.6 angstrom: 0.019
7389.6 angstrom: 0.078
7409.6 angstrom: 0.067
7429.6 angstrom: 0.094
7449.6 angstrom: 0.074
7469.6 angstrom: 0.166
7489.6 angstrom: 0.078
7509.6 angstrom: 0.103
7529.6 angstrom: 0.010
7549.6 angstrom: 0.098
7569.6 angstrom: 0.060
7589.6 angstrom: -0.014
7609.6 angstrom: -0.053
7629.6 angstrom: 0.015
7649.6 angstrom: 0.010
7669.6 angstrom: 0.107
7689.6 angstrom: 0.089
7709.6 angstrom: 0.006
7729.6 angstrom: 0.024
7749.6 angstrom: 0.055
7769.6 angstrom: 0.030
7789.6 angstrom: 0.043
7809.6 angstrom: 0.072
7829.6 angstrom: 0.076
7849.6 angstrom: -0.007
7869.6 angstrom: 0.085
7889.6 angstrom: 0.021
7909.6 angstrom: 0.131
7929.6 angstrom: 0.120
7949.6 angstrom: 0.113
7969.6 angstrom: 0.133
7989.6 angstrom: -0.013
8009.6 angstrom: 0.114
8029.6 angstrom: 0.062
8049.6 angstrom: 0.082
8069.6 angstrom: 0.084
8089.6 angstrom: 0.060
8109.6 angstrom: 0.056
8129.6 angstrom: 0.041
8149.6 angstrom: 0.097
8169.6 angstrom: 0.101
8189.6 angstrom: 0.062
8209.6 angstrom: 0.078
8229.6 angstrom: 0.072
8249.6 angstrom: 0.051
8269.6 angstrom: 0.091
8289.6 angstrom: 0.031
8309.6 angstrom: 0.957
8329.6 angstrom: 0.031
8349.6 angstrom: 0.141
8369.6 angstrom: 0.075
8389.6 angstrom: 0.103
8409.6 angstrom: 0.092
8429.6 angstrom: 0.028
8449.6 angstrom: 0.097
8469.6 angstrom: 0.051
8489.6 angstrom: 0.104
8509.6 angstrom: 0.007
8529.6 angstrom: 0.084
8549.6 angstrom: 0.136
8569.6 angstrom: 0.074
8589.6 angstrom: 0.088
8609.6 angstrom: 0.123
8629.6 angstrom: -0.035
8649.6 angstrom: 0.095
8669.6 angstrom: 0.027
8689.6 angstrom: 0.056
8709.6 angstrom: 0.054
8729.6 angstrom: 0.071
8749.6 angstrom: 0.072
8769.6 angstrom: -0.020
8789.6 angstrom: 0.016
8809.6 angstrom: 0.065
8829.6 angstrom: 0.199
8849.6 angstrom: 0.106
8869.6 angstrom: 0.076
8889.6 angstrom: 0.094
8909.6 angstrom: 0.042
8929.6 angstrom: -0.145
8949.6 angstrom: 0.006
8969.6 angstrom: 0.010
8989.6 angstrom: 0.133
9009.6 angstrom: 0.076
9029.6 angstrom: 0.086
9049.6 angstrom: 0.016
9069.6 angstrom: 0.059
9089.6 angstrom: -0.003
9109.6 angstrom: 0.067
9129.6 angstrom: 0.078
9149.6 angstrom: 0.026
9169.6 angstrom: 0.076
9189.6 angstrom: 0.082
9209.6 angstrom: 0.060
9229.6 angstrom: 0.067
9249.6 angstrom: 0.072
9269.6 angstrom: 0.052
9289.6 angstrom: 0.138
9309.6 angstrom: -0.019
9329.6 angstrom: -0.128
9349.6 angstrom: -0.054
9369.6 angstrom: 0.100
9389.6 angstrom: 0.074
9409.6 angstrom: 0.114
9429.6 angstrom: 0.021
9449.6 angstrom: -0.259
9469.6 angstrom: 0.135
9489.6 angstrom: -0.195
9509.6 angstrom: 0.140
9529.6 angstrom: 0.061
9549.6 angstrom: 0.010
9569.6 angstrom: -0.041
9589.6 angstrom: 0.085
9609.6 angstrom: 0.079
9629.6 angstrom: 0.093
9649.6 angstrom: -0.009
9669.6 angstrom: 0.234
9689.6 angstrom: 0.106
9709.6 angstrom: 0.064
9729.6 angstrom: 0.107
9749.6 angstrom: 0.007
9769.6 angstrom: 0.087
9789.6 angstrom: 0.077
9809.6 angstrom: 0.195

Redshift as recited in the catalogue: 1.23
